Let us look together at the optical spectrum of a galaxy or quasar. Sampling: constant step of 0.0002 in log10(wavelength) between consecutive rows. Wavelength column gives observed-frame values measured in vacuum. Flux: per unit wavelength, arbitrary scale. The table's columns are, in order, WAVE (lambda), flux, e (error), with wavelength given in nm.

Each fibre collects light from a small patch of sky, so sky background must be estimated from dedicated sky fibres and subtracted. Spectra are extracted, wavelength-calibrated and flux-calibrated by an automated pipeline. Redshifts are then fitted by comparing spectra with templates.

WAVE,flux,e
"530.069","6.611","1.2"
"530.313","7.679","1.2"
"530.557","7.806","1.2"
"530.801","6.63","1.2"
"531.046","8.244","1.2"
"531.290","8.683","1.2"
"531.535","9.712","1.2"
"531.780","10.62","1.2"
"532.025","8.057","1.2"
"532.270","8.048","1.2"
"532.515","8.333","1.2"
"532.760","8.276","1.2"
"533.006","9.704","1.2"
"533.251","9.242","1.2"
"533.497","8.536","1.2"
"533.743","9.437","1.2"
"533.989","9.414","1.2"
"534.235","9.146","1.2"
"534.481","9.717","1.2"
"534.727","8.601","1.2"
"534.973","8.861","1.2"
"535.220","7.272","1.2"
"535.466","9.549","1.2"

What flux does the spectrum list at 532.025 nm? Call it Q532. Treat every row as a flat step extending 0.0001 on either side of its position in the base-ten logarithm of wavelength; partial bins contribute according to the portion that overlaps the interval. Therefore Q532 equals 8.057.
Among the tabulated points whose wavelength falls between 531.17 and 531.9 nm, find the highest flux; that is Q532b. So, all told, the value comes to 10.62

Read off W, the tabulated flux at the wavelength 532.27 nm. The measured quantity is 8.048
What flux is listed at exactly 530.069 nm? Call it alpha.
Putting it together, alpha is 6.611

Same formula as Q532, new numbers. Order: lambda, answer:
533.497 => 8.536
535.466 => 9.549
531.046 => 8.244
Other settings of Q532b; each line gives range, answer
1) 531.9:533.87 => 9.704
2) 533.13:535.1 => 9.717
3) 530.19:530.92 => 7.806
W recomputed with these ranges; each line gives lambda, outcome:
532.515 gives 8.333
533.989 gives 9.414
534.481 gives 9.717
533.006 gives 9.704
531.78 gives 10.62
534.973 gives 8.861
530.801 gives 6.63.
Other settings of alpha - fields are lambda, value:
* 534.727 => 8.601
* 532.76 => 8.276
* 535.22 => 7.272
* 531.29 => 8.683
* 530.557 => 7.806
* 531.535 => 9.712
